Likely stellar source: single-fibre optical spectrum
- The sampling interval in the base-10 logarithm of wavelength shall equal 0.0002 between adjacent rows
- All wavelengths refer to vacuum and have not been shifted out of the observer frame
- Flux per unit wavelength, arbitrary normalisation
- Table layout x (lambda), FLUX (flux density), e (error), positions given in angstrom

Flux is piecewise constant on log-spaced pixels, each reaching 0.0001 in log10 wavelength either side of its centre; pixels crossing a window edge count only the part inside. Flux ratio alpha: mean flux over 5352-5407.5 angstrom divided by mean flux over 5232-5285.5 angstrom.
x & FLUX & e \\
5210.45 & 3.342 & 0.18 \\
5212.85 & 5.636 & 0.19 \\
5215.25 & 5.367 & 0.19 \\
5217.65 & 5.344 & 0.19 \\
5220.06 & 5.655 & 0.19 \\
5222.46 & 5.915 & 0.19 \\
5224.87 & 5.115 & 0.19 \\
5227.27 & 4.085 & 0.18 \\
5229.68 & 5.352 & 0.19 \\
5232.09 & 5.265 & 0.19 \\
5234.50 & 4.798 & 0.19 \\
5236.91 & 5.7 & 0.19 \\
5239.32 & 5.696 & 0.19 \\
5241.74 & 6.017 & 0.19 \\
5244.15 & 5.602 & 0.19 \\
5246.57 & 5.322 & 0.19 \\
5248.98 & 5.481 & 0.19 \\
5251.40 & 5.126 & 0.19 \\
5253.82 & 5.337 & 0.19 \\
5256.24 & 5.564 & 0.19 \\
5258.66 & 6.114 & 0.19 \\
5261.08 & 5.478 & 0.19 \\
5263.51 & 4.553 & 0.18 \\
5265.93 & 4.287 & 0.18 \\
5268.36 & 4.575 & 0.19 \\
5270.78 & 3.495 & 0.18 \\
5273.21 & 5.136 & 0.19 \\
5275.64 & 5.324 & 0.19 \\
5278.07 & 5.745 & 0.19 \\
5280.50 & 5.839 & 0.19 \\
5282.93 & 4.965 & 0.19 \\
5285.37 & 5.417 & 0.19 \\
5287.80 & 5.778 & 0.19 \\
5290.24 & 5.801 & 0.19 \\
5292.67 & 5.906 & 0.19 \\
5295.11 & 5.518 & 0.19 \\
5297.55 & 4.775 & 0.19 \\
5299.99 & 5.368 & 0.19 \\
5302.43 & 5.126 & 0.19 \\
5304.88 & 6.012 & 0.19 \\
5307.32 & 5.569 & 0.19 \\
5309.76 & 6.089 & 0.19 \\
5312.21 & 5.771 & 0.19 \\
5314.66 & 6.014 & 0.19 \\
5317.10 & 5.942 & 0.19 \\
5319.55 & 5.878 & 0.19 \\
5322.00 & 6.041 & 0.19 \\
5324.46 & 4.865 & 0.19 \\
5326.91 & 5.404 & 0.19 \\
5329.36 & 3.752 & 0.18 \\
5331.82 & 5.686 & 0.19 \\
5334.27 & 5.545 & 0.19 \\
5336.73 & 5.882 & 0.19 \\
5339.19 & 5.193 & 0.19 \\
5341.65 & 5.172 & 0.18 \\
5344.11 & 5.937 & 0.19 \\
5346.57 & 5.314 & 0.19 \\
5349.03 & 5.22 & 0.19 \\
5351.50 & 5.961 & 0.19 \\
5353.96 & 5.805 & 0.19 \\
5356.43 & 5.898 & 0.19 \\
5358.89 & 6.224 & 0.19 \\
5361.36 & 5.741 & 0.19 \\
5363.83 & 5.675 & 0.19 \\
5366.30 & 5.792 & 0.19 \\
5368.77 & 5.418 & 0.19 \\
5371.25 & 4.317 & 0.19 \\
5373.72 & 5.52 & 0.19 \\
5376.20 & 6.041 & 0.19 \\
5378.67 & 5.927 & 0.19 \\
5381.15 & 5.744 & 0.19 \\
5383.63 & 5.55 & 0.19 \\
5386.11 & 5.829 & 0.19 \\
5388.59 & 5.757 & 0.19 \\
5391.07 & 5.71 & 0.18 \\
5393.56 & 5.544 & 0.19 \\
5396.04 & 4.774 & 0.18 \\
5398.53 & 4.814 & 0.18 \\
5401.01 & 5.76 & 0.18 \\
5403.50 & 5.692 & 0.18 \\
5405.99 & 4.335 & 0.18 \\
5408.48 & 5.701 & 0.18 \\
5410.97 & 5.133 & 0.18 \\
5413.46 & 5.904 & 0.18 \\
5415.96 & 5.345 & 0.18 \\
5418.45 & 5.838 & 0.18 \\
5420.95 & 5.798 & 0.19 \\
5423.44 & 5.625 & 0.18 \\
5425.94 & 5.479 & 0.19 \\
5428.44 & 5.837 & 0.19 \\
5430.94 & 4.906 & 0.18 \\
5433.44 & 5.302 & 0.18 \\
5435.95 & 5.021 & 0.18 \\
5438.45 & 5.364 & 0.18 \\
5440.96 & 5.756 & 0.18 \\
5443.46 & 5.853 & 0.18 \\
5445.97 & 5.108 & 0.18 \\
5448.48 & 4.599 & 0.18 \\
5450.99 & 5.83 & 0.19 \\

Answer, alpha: 1.06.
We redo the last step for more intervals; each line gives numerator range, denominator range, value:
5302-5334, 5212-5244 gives 1.03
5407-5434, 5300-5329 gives 0.98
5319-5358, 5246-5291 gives 1.05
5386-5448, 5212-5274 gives 1.04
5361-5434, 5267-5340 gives 1.01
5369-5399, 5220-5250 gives 1.02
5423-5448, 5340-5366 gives 0.95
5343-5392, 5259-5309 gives 1.08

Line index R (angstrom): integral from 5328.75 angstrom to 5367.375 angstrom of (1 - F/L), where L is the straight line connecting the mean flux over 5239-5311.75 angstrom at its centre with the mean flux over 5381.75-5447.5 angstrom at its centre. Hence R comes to -1.2 angstrom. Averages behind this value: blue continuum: 5.37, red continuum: 5.45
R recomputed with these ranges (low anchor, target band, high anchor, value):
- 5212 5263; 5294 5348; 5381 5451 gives -0.7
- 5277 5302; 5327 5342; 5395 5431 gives 0.7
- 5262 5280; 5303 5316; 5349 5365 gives -1.5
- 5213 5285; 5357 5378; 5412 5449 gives -0.8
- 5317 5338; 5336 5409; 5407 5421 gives -0.5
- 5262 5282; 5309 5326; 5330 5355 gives -1.6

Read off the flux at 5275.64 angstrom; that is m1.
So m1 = 5.324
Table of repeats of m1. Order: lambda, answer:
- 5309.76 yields 6.089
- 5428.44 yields 5.837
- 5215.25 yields 5.367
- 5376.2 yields 6.041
